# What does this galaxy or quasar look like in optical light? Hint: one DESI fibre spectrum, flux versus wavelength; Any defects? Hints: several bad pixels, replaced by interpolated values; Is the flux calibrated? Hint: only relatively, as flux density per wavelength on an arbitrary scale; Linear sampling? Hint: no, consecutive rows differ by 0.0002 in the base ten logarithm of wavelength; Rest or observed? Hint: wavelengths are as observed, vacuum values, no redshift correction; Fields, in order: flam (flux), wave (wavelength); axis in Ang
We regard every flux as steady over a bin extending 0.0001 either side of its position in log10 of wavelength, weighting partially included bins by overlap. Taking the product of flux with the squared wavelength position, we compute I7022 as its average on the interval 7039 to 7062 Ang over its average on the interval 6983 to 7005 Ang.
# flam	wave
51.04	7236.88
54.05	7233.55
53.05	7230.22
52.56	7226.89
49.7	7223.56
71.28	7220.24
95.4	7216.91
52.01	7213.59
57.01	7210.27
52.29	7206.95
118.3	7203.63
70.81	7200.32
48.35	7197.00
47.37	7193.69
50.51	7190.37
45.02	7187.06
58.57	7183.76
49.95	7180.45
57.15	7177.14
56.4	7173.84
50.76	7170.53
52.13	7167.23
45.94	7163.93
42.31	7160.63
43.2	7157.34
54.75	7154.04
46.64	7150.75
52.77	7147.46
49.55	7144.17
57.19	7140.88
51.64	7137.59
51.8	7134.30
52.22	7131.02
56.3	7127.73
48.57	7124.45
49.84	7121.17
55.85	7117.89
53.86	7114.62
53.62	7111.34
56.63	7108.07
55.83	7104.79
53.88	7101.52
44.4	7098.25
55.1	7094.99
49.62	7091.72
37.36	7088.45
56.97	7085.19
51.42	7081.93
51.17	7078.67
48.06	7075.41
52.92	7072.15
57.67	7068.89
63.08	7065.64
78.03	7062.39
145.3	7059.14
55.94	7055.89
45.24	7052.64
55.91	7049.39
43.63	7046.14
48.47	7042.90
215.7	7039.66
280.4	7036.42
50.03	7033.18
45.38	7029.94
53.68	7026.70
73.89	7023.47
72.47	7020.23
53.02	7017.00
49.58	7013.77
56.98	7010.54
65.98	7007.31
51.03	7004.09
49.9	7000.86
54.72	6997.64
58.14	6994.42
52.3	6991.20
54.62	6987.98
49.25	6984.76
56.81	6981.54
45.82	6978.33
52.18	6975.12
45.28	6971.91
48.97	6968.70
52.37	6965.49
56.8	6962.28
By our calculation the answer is 1.56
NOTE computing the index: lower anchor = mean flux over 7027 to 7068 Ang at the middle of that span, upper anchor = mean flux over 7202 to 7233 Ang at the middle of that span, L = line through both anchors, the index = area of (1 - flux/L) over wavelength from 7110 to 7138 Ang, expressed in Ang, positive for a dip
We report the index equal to 9.7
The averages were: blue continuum 92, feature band 52.7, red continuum 66.3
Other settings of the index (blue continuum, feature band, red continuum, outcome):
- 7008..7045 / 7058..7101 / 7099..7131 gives 5.72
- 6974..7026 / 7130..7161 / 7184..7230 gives 5.00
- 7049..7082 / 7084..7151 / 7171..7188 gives 8.66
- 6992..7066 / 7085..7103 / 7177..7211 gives 5.43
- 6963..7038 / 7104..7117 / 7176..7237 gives 1.43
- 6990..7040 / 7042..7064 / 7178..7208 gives 1.54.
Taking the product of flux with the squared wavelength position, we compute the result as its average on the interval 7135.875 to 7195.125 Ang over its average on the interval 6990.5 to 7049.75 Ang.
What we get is 0.7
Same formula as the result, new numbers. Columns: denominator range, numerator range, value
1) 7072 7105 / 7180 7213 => 1.23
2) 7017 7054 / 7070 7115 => 0.59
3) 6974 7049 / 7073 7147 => 0.75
